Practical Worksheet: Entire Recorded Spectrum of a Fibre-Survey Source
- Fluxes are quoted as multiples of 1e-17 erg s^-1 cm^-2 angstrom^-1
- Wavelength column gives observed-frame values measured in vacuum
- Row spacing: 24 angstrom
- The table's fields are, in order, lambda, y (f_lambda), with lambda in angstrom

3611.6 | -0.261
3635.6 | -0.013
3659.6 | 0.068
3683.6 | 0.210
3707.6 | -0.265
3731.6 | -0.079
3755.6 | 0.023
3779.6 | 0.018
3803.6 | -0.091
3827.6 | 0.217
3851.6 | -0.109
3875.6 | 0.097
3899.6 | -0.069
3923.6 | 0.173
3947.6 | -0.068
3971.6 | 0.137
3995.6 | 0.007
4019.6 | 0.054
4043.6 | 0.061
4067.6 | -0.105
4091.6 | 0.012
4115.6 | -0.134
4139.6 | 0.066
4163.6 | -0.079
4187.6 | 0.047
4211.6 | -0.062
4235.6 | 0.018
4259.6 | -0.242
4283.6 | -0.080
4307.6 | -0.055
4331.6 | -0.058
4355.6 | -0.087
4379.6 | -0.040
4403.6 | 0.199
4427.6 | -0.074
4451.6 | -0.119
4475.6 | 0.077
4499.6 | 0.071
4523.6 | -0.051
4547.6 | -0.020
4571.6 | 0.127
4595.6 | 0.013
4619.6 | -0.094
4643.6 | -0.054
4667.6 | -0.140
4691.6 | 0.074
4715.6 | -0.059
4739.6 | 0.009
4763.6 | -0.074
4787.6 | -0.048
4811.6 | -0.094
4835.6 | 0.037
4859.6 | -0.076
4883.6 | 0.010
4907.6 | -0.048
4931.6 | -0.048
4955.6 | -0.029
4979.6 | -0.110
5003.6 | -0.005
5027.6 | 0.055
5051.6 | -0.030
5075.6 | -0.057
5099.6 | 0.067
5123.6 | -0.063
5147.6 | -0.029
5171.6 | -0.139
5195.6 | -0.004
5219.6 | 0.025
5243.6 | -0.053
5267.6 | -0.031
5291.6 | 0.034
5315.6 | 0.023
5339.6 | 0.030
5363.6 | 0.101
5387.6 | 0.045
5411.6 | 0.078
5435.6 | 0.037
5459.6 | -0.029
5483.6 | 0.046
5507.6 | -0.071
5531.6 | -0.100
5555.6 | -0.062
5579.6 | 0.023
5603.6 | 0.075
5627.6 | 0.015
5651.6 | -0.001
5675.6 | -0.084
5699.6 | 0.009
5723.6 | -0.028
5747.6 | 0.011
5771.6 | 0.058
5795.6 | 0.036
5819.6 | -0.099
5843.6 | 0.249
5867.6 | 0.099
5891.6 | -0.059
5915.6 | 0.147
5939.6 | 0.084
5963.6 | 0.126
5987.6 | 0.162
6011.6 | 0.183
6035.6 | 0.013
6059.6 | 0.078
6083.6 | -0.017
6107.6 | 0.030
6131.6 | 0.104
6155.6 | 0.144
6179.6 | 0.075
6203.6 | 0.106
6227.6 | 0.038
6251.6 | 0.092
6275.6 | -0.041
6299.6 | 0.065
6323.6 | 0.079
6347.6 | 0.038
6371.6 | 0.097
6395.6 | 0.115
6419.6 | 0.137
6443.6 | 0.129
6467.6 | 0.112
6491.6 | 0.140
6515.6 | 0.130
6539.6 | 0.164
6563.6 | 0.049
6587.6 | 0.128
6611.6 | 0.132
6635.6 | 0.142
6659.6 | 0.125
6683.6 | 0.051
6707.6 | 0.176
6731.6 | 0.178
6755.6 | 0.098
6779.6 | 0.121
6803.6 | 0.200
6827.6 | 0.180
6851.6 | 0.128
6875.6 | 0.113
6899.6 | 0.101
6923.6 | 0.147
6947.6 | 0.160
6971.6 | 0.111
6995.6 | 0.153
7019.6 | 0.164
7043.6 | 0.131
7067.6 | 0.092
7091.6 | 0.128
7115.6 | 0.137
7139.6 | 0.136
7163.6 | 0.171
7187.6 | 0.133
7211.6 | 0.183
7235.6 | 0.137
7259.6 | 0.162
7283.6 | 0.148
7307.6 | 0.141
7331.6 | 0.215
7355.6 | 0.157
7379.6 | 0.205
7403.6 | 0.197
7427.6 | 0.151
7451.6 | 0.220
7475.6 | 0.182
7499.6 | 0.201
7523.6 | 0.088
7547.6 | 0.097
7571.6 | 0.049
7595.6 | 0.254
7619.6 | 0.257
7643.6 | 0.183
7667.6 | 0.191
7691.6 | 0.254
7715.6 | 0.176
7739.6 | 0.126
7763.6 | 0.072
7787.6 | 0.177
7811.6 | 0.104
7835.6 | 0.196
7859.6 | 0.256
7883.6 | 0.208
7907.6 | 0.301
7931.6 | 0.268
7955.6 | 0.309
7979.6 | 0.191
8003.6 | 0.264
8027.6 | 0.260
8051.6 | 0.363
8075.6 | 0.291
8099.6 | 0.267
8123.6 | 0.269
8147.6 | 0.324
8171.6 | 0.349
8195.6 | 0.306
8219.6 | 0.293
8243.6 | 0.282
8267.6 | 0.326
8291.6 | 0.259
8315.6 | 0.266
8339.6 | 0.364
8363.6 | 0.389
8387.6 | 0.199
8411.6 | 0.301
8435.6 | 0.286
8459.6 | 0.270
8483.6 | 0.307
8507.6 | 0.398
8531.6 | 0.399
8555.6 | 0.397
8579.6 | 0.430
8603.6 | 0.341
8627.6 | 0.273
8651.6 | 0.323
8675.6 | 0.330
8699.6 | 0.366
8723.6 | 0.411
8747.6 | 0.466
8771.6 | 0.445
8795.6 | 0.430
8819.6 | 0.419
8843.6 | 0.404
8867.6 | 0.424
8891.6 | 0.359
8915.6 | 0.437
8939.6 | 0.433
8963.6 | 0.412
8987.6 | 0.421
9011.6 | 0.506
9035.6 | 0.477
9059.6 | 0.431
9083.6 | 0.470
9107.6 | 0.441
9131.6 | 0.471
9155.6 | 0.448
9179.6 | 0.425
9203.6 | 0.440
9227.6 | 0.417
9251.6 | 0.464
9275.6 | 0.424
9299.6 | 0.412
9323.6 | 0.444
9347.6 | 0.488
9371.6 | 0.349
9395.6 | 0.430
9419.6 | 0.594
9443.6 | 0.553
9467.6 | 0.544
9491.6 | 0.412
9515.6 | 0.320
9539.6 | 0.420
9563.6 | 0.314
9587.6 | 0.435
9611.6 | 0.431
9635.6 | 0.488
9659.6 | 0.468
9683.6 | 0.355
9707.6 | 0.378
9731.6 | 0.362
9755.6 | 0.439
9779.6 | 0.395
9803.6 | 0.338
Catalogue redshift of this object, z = 0.97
